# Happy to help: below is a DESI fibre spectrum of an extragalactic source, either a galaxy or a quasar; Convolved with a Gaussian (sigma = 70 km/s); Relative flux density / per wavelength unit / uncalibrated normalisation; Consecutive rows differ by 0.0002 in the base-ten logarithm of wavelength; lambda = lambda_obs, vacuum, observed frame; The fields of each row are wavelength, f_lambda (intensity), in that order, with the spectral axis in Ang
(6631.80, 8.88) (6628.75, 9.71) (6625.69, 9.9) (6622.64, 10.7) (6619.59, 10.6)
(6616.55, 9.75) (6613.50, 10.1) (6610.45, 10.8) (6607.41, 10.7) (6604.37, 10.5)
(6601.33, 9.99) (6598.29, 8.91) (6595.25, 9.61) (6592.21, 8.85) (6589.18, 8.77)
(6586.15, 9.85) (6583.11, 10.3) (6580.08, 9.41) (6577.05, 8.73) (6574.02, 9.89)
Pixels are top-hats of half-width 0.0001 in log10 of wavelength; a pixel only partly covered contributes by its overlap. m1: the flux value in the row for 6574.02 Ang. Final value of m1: 9.89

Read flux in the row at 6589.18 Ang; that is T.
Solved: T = 8.77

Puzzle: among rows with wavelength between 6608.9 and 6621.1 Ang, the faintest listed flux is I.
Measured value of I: 9.75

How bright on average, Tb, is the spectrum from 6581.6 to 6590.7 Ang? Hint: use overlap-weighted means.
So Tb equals 9.64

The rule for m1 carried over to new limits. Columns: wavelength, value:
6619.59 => 10.6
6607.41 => 10.7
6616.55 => 9.75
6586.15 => 9.85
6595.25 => 9.61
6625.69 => 9.9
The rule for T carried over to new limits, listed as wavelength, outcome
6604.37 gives 10.5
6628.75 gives 9.71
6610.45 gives 10.8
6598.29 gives 8.91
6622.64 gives 10.7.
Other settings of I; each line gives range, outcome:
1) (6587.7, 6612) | 8.77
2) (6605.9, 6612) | 10.7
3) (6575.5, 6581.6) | 8.73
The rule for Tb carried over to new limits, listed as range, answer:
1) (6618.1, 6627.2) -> 10.4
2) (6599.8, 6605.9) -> 10.2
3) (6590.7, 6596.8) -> 9.22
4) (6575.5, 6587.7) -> 9.57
